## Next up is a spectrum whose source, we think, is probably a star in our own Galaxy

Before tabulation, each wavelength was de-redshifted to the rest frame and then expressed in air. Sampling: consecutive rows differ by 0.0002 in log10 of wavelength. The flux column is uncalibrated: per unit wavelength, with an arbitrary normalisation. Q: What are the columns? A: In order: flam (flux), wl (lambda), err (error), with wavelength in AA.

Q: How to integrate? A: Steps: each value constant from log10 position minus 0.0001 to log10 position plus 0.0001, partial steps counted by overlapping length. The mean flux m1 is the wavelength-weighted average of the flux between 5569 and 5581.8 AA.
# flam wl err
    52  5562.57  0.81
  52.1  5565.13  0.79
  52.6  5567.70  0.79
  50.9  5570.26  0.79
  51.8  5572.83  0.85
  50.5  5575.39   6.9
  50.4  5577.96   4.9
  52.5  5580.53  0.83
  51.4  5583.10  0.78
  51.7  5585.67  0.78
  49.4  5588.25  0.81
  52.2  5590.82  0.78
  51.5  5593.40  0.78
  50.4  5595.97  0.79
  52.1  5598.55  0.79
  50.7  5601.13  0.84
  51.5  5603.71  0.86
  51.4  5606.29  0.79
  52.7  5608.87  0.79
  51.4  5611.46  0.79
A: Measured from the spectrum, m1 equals 51.2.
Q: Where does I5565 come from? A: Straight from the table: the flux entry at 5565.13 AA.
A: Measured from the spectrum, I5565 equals 52.1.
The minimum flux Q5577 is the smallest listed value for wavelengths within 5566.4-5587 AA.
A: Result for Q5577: 50.4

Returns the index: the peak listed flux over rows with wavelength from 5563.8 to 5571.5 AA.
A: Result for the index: 52.6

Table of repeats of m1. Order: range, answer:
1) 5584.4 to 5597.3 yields 51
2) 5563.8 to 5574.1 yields 51.8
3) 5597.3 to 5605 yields 51.4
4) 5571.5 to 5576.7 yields 51.2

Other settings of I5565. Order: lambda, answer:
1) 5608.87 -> 52.7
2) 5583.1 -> 51.4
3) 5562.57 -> 52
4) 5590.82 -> 52.2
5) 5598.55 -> 52.1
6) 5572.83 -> 51.8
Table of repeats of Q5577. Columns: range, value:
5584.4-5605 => 49.4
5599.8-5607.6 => 50.7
